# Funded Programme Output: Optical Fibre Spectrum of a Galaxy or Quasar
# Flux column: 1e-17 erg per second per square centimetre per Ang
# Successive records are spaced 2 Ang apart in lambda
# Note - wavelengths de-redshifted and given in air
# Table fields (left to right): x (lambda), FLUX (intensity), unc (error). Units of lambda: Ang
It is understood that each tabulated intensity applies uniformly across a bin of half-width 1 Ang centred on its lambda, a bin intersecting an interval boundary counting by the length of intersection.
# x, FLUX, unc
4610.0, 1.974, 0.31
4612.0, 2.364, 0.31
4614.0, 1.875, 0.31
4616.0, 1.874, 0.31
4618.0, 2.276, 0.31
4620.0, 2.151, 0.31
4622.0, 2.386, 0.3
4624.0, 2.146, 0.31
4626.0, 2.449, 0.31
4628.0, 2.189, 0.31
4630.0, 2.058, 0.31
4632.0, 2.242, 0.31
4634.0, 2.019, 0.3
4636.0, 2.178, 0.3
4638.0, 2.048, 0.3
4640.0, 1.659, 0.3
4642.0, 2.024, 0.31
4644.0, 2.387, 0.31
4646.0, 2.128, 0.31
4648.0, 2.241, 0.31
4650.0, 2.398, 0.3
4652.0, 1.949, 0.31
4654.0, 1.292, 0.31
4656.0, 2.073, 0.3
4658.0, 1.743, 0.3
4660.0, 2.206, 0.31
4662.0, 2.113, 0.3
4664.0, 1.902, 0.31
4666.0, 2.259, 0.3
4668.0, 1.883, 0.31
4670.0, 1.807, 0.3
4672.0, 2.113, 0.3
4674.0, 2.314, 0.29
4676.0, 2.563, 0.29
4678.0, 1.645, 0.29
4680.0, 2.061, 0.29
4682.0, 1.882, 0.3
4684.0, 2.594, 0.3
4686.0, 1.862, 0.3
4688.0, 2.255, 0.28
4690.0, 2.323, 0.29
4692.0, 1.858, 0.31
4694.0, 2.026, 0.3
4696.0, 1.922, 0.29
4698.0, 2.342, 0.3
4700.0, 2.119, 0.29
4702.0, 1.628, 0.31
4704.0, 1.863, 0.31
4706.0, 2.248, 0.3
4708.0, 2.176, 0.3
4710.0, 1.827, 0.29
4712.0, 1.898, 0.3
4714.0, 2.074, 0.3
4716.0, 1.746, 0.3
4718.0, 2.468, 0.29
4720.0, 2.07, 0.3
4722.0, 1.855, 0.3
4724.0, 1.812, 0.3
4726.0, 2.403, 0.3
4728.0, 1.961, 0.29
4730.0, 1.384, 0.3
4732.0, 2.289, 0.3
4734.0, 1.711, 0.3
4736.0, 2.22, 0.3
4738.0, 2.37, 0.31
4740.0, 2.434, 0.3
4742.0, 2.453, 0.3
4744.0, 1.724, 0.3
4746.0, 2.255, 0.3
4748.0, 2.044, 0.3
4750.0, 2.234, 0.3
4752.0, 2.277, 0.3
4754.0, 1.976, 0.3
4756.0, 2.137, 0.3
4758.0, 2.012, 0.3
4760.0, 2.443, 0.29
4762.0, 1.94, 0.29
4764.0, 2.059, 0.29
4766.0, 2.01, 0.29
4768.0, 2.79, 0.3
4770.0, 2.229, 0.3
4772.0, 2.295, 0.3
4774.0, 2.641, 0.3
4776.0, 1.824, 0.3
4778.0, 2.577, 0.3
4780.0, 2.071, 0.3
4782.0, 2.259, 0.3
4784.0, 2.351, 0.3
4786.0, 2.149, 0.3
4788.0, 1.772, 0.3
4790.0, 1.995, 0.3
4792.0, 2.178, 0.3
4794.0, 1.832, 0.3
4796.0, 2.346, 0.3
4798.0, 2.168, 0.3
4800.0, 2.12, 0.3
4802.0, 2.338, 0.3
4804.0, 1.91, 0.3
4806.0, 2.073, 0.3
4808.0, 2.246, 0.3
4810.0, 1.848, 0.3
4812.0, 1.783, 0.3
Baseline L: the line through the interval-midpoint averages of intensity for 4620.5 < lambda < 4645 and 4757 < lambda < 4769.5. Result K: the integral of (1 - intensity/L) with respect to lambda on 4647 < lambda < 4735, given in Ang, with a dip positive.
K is 6.0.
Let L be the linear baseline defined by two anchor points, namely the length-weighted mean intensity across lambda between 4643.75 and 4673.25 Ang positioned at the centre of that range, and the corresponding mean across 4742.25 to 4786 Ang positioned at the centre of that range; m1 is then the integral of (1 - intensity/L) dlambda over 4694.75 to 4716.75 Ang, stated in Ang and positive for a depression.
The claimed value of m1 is 1.2 Ang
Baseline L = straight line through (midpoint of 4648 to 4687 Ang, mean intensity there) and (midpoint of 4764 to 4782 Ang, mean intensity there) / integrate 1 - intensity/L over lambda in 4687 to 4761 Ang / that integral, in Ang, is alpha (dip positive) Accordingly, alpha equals 3.3 Ang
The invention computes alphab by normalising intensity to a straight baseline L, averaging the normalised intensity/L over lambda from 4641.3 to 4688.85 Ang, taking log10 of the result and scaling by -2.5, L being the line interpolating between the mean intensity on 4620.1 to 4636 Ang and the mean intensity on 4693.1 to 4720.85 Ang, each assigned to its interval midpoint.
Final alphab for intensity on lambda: 0.03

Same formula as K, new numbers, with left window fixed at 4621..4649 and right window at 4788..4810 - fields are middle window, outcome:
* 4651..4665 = 1.6 Ang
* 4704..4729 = 1.0 Ang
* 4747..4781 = -1.7 Ang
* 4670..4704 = 0.9 Ang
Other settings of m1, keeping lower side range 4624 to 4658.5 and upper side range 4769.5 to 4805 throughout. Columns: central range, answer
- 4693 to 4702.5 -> 0.4 Ang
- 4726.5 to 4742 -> 0.3 Ang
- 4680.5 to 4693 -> -0.2 Ang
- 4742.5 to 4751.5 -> 0.2 Ang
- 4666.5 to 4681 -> 0.2 Ang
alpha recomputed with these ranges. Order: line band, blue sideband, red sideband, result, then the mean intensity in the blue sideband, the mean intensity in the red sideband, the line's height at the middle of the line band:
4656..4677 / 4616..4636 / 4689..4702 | 0.3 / 2.19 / 2.06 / 2.12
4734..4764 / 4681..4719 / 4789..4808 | -1.1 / 2.06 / 2.11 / 2.09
